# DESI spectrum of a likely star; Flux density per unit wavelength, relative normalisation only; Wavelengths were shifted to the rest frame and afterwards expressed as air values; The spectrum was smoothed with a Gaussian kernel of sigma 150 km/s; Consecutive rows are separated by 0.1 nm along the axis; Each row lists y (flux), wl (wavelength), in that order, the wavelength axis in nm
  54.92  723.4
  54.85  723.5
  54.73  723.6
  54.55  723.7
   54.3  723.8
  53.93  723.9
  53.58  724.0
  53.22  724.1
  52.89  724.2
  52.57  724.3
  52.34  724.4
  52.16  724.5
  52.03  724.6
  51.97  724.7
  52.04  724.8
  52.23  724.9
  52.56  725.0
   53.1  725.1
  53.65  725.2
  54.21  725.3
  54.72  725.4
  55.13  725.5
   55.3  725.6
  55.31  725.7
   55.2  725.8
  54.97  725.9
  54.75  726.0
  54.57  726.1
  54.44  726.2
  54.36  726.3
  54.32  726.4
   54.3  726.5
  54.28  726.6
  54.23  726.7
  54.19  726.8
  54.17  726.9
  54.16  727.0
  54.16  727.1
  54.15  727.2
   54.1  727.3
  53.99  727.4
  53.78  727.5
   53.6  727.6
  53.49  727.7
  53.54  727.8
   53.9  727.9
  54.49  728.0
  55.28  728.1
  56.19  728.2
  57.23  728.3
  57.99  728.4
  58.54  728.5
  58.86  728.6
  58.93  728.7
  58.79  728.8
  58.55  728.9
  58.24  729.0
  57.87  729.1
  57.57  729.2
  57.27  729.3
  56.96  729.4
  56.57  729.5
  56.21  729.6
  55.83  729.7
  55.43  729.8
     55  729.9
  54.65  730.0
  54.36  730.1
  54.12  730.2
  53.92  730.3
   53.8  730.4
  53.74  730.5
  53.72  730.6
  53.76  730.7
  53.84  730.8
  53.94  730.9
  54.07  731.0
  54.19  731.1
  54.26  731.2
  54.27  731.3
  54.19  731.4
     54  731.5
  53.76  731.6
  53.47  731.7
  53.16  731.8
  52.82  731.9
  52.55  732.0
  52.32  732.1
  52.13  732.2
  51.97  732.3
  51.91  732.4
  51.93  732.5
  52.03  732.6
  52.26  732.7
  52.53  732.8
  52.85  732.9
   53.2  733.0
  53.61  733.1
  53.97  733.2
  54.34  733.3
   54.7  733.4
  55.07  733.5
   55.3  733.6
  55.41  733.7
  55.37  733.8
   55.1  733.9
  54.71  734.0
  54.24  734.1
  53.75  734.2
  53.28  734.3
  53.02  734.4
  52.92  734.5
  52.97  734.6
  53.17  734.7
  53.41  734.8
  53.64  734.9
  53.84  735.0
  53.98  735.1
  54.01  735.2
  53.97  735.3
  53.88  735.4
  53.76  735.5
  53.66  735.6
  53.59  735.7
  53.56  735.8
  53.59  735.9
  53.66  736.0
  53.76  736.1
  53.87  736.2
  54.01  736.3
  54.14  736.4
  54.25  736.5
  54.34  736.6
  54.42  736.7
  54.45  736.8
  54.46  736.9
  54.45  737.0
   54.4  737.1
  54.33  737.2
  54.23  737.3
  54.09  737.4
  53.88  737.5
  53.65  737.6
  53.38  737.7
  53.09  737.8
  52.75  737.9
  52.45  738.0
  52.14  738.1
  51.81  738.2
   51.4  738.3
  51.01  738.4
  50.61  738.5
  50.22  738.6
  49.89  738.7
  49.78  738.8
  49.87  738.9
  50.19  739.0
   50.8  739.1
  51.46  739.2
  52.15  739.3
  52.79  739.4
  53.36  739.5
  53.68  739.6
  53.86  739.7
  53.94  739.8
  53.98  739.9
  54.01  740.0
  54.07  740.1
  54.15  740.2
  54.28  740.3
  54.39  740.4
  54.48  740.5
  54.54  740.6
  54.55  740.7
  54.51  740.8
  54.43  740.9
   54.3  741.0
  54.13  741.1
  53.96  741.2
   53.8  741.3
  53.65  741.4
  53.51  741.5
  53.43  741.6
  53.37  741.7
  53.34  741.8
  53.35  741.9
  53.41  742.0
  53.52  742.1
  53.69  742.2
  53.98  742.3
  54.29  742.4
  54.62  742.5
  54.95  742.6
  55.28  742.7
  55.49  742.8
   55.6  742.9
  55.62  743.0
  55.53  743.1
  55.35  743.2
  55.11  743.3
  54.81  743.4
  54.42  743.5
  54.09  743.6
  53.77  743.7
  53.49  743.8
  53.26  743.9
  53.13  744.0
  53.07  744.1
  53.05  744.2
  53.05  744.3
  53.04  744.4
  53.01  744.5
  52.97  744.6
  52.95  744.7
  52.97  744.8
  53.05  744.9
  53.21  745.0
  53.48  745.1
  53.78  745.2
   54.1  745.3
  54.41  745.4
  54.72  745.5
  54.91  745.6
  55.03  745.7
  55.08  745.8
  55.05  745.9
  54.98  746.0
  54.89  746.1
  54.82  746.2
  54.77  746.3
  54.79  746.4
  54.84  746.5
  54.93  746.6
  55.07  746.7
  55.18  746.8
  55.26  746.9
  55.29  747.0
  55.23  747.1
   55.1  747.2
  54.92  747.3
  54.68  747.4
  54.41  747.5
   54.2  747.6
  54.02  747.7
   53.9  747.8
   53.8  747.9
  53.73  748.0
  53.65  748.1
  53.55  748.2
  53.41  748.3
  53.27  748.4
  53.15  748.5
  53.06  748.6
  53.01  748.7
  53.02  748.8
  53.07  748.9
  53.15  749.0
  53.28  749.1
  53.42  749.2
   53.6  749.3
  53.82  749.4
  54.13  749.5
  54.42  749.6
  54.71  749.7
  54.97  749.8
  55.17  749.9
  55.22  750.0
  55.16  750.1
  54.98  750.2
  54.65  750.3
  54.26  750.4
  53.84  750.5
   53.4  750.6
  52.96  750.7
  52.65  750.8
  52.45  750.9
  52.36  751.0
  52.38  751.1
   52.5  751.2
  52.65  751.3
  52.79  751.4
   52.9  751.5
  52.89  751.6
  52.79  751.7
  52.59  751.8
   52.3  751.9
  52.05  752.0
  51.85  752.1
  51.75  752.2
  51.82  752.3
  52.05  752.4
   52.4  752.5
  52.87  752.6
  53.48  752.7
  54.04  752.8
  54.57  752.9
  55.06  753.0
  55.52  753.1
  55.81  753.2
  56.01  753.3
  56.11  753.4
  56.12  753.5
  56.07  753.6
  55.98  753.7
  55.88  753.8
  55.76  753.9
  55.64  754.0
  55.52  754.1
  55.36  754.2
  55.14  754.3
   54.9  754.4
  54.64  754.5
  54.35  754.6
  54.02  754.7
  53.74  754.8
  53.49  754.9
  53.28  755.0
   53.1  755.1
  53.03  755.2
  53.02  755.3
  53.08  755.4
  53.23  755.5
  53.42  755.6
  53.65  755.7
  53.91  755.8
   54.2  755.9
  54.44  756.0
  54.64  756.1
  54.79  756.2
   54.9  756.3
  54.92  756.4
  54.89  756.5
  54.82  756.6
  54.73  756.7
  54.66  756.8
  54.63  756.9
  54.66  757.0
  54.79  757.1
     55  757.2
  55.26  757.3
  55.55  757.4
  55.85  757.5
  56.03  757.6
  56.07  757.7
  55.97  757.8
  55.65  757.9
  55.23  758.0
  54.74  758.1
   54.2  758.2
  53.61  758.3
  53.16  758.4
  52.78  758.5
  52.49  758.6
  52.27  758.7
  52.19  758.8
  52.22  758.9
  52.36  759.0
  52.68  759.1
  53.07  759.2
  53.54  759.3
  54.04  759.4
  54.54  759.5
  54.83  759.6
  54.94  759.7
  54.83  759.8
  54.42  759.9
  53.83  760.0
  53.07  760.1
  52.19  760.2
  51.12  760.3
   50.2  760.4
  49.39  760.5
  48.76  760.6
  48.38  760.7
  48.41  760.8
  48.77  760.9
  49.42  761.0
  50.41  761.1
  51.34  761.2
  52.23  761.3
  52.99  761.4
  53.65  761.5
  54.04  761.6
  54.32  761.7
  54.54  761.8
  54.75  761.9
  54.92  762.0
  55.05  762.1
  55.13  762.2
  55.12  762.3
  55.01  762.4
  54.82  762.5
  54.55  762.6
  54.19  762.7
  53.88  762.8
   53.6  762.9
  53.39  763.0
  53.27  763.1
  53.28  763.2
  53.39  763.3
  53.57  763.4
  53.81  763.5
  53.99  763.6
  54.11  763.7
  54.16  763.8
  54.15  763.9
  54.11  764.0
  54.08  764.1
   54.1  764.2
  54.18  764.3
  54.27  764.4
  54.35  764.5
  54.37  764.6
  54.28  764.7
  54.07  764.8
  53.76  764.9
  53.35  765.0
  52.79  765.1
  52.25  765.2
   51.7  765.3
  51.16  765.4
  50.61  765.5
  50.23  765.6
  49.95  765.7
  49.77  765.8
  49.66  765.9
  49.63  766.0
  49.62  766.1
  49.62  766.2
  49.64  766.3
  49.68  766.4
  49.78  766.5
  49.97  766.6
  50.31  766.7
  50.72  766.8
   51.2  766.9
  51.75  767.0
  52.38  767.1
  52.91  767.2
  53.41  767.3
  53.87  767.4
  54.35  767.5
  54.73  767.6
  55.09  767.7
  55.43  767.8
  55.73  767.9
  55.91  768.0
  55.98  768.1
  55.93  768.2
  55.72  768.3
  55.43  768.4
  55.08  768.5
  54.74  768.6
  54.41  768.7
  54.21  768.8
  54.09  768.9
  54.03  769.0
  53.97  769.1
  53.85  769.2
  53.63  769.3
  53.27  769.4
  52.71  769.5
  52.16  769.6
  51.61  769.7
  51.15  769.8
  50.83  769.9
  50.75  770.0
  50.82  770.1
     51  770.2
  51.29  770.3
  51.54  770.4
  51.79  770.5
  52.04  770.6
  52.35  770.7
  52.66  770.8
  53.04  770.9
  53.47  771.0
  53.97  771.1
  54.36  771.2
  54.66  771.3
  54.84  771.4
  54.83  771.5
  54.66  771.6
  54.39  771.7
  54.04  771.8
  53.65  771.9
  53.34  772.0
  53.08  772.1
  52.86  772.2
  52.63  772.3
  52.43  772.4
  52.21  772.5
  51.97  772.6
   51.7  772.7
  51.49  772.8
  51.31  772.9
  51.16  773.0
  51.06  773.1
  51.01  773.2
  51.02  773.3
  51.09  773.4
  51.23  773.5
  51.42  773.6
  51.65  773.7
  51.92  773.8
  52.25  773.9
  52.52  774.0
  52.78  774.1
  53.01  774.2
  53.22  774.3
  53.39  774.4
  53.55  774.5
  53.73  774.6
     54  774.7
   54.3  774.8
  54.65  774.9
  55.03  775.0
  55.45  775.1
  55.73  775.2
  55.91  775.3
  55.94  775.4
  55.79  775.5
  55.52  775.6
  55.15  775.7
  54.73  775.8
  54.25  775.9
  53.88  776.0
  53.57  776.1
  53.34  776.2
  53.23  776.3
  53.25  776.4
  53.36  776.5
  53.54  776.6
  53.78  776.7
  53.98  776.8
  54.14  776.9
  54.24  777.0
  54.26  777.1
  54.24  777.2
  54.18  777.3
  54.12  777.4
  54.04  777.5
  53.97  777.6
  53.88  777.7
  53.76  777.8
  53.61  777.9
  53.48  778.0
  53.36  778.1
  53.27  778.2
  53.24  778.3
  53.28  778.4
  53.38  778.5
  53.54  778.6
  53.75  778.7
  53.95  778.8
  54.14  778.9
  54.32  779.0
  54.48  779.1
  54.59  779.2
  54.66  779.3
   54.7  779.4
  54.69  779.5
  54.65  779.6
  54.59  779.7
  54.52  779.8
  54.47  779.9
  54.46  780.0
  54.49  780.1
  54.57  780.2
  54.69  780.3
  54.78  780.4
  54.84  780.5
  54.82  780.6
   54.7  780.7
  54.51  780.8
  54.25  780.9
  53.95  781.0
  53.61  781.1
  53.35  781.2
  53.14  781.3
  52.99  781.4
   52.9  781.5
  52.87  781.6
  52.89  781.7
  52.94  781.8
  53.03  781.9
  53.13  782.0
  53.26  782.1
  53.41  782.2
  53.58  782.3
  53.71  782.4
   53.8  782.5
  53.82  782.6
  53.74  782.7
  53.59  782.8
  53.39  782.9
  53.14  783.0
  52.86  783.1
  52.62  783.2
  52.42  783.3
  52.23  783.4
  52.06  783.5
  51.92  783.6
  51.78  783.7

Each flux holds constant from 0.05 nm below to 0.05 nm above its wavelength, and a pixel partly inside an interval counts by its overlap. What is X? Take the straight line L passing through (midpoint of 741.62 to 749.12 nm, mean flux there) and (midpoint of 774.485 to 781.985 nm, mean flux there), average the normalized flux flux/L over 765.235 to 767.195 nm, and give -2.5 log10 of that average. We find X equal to 0.08 mag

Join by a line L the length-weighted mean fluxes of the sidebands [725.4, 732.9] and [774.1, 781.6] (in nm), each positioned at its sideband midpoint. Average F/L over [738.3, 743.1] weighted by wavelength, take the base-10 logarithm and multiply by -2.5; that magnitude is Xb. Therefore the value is 0.02 mag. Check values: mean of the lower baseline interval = 54.7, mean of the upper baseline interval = 54.1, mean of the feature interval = 53.4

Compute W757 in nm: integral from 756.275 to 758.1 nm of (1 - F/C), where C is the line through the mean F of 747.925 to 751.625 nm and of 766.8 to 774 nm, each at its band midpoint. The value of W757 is -0.06 nm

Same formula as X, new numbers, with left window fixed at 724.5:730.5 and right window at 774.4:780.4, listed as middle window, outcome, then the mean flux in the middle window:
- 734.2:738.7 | 0.03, 53.4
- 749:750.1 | 0.01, 54.3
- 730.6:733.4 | 0.03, 53.3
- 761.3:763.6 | 0.01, 54.1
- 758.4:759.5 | 0.03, 52.9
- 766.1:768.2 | 0.04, 52.6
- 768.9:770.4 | 0.04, 52.3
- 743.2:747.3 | 0.01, 54.2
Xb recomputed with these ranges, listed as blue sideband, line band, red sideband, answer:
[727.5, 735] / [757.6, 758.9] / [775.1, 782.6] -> 0.00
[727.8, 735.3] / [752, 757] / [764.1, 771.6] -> -0.02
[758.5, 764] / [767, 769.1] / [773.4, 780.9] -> -0.02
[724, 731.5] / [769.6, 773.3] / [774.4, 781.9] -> 0.04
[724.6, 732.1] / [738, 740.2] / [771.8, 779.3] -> 0.05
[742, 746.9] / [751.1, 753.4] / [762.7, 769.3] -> 0.01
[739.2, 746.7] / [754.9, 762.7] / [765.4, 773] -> -0.01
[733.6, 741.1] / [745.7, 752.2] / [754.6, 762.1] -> -0.01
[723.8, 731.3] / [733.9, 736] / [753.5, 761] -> 0.02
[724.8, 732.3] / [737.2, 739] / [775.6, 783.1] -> 0.05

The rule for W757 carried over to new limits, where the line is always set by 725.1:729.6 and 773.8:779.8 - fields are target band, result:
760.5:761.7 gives 0.080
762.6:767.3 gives 0.171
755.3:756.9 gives 0.011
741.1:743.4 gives 0.029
